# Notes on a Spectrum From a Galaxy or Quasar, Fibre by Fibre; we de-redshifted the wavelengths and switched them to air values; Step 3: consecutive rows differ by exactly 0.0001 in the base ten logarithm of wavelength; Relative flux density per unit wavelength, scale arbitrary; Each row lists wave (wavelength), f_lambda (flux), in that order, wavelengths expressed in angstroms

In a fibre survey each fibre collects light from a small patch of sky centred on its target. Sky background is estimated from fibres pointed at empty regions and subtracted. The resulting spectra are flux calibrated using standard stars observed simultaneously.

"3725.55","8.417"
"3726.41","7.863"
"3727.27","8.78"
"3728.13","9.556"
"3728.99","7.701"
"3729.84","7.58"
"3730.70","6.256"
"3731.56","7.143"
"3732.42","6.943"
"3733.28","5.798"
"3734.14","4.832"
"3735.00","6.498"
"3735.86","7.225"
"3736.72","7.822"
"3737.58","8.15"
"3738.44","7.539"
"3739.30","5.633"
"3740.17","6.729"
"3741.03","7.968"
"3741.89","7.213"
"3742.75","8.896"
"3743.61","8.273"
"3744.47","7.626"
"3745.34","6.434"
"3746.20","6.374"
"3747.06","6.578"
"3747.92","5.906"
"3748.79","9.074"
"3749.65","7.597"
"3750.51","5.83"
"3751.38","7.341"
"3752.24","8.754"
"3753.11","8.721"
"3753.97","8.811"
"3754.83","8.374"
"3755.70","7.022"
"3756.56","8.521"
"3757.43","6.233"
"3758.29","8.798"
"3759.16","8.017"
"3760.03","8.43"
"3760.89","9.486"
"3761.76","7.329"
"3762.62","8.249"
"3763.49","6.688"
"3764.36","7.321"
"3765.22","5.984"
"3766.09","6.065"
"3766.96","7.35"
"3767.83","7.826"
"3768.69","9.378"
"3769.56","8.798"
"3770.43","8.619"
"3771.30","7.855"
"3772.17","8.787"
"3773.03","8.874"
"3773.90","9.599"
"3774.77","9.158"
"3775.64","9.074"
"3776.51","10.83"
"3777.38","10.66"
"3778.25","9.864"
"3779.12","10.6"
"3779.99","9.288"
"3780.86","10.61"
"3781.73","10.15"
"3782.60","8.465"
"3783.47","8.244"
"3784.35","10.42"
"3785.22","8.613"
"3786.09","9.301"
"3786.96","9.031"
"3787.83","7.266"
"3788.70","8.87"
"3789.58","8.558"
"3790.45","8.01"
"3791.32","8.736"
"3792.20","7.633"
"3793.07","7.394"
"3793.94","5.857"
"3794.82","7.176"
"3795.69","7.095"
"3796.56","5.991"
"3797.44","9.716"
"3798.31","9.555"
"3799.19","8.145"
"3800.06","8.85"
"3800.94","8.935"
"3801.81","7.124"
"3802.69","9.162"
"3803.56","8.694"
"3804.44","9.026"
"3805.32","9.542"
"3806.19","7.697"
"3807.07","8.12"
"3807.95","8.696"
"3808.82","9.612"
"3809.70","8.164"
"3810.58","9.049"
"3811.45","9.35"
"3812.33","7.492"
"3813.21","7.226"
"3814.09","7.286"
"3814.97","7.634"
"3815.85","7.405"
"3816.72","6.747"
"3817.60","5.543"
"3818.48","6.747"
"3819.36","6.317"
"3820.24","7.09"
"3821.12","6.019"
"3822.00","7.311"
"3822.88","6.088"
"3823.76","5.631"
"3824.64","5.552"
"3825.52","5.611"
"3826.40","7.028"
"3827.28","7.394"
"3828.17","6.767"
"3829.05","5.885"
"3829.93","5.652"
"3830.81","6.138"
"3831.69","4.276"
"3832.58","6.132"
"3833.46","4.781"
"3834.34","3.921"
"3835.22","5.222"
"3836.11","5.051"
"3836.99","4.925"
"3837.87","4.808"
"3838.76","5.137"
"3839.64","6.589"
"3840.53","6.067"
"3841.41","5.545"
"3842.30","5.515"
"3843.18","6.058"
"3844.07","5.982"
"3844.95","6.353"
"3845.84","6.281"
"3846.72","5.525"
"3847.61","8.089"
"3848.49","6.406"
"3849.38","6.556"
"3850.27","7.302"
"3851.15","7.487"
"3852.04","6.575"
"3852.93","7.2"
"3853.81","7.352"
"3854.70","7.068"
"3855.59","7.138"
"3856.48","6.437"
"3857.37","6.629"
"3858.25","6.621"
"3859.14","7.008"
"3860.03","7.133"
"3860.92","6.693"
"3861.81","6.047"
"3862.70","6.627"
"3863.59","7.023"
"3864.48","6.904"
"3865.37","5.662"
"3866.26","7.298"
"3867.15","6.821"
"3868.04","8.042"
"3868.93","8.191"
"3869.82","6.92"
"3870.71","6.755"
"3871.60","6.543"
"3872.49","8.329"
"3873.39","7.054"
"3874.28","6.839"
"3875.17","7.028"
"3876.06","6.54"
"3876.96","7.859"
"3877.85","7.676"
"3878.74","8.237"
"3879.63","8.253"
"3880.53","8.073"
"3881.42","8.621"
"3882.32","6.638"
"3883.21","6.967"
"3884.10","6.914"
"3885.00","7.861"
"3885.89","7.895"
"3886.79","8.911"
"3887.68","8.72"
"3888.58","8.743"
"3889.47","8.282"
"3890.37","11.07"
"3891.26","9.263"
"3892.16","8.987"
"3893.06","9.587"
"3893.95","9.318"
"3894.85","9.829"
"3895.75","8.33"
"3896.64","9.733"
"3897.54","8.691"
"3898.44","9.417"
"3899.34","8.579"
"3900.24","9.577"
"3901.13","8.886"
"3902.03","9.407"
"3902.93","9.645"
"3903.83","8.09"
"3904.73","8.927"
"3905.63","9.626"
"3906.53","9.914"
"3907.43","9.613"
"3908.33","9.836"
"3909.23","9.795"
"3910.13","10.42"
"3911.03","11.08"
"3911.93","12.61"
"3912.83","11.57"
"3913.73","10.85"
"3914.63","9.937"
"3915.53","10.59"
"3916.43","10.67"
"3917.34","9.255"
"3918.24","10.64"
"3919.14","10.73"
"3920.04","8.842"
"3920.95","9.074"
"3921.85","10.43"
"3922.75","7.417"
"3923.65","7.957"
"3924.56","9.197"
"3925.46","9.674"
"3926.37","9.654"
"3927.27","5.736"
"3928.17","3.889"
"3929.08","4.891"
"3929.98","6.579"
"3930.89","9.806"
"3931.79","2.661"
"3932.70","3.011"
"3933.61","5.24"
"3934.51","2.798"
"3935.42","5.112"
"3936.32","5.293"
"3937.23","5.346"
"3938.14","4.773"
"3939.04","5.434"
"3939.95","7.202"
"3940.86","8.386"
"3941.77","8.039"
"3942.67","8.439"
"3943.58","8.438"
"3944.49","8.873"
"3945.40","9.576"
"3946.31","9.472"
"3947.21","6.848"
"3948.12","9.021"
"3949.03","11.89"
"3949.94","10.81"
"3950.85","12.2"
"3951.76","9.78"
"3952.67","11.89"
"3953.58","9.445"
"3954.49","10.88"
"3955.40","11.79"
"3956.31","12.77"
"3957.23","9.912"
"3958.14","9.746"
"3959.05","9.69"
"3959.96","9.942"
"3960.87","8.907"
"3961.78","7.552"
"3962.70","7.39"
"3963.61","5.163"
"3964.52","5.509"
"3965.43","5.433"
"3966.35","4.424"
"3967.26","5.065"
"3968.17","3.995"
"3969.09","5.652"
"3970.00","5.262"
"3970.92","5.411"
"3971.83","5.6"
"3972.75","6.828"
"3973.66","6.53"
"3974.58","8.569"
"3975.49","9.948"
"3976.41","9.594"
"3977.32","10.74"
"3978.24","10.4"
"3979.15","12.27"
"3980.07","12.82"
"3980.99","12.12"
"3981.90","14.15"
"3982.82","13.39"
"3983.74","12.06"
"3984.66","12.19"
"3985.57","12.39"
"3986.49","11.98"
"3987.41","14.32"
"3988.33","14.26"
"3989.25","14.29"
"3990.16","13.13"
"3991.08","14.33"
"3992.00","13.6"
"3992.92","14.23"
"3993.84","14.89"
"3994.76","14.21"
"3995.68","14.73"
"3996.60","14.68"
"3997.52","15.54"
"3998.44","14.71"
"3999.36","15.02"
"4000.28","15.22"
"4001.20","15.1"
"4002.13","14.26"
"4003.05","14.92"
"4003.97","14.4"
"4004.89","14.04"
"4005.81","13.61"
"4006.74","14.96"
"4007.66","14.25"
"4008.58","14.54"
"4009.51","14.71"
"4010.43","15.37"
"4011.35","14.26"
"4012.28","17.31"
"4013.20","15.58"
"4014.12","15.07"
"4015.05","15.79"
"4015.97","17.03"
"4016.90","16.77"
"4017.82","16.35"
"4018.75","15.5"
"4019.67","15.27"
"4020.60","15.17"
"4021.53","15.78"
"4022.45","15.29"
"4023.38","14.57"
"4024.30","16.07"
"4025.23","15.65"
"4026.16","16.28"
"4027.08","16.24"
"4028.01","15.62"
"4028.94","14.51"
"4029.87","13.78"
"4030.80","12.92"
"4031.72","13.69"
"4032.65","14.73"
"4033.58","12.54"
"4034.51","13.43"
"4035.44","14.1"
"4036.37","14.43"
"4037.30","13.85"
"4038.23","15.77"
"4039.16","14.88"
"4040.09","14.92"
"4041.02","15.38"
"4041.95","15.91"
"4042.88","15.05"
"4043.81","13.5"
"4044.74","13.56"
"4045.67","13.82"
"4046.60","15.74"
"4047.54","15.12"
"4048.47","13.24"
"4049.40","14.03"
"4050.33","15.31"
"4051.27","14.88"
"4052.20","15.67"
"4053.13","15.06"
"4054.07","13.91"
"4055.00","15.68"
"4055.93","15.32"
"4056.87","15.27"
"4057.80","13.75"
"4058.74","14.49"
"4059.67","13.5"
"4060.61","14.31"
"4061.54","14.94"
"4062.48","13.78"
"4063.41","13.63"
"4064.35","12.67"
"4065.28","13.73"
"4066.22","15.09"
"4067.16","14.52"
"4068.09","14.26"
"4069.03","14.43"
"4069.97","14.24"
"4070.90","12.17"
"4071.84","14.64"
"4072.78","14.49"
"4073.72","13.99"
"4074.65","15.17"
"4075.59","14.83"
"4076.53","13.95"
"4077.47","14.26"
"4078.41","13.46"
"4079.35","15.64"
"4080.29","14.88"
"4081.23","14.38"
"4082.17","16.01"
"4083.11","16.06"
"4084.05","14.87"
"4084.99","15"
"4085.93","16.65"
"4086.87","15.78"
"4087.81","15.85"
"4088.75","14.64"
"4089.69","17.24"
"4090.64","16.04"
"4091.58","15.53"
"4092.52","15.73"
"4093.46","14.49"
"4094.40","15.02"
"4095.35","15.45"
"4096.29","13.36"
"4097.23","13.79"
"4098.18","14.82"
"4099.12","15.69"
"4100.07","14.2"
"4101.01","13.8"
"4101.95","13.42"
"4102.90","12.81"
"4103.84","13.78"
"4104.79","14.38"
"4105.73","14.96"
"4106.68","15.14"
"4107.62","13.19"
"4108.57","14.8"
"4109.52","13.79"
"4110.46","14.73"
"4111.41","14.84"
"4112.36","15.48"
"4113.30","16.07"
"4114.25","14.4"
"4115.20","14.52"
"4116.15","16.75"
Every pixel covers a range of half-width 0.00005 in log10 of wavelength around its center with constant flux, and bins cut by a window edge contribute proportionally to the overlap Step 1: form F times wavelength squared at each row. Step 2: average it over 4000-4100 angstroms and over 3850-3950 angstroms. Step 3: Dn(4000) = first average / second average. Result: 1.98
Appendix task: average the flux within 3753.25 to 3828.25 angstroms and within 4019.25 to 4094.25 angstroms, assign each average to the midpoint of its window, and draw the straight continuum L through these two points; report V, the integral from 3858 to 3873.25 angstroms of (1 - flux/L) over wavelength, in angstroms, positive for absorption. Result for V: 4.6 angstroms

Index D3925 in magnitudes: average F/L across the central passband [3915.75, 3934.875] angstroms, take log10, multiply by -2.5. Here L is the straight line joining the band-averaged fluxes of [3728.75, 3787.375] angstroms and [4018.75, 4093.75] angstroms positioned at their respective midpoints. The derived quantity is 0.48 mag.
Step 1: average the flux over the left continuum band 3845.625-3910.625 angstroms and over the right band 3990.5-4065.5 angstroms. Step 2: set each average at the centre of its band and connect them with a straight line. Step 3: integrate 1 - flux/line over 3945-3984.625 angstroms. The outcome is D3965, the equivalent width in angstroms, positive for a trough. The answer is 9.2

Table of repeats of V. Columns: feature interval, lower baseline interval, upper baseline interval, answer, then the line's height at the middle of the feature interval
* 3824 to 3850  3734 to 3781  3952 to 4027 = 9.9 angstroms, 9.47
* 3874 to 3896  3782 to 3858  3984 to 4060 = 3.0 angstroms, 9.56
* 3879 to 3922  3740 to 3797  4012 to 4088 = 7.5 angstroms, 11.3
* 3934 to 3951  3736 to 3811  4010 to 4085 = 6.4 angstroms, 12.3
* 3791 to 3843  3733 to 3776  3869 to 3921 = 7.9 angstroms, 8.23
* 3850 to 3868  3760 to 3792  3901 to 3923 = 4.9 angstroms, 9.47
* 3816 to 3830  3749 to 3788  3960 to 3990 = 3.7 angstroms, 8.7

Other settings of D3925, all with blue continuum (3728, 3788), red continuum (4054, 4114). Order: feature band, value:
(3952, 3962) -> 0.17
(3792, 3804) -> 0.11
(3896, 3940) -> 0.32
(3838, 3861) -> 0.45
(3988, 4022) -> -0.15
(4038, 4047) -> -0.08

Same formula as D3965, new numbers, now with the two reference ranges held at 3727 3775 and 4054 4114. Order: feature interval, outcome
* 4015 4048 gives -3.5 angstroms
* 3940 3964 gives 4.9 angstroms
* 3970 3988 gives 2.8 angstroms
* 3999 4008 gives -1.1 angstroms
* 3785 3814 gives 1.3 angstroms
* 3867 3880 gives 3.6 angstroms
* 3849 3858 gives 2.6 angstroms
